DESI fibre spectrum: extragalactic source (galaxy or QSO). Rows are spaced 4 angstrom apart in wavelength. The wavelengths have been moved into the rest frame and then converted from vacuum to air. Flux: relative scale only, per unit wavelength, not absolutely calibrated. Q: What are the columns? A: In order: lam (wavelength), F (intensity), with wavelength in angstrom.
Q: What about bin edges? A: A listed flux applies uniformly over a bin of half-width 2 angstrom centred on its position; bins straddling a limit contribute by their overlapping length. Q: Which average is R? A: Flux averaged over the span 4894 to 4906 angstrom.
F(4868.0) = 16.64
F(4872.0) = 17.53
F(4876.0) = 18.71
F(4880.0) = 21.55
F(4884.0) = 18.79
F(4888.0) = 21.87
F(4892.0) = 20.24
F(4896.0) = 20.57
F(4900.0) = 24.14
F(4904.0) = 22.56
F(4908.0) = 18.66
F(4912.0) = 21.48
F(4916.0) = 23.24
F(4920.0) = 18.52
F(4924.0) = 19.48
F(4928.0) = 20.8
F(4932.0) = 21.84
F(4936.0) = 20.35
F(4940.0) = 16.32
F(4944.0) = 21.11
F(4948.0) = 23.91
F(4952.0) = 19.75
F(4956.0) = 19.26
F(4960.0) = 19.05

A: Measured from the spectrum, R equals 22.4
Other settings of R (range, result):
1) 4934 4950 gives 20.4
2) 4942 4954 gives 21.6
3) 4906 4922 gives 20.5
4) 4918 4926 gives 19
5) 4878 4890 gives 20.7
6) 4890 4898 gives 20.4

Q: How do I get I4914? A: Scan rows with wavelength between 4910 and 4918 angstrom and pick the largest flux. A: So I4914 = 23.24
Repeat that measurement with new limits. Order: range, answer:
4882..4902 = 24.14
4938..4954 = 23.91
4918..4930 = 20.8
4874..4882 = 21.55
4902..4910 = 22.56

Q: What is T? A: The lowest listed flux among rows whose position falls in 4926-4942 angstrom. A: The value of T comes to 16.32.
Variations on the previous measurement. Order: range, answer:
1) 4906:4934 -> 18.52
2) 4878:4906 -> 18.79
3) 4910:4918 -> 21.48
